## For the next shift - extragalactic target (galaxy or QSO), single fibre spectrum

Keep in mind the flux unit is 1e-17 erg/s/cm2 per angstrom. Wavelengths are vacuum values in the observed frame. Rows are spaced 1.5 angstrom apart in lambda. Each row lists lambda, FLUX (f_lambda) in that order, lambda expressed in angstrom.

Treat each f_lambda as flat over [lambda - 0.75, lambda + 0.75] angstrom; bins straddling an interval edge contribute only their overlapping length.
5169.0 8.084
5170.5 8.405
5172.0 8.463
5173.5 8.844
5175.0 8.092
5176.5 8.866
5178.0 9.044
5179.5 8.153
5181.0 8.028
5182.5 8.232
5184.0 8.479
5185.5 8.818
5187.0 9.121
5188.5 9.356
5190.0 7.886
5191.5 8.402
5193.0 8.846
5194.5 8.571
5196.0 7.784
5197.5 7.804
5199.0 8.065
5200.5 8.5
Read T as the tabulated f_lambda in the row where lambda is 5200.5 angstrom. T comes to 8.5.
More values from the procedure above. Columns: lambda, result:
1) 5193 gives 8.846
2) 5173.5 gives 8.844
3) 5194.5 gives 8.571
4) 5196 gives 7.784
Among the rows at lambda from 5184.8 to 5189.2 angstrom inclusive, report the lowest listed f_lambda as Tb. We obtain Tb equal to 8.818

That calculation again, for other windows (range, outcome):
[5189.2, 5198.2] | 7.784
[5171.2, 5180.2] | 8.092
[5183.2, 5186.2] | 8.479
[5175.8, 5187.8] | 8.028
